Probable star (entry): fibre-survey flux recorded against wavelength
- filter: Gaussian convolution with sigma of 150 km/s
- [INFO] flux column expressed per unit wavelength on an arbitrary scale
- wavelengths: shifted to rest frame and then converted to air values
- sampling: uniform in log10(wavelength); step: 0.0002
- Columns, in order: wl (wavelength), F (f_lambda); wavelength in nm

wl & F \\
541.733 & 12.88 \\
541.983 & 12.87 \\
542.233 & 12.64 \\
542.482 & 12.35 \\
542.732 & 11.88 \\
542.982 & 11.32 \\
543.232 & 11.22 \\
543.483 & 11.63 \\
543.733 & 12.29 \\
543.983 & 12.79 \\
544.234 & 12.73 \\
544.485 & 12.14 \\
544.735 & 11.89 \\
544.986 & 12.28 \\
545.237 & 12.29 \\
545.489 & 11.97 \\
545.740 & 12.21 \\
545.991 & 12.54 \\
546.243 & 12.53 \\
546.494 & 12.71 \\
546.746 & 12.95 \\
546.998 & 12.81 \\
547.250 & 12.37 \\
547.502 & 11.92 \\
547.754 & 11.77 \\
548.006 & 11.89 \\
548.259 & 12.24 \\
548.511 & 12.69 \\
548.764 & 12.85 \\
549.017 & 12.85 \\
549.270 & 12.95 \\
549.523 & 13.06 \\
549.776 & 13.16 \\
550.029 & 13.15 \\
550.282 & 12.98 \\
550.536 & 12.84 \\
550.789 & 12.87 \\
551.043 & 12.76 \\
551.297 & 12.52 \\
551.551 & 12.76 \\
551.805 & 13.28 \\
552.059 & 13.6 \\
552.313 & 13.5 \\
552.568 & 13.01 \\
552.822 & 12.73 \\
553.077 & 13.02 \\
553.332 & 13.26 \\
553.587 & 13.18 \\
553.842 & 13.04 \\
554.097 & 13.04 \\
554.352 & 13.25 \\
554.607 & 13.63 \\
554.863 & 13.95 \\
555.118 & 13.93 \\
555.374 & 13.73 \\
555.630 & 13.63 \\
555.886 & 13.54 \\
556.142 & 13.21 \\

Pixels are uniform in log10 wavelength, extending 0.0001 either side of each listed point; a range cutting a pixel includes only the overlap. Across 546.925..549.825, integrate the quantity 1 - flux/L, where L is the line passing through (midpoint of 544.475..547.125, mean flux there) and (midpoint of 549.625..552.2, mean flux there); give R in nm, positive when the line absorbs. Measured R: 0.041 nm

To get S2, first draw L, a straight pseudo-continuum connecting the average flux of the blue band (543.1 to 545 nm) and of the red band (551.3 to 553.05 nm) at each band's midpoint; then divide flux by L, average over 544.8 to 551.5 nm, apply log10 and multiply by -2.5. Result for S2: 0.00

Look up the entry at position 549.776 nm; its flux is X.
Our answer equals 13.16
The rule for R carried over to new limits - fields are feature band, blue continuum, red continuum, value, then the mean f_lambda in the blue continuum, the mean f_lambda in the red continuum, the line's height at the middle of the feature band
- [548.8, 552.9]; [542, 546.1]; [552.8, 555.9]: -0.01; 12.2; 13.4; 13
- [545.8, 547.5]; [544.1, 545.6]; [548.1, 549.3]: -0.02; 12.2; 12.7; 12.4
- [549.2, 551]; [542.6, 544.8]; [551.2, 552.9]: -0.02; 12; 13.1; 12.8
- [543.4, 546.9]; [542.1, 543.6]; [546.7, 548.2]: -0.09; 11.8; 12.2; 12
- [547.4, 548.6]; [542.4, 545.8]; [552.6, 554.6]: 0.04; 12.1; 13.1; 12.5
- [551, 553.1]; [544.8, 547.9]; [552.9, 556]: 0.01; 12.4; 13.4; 13.1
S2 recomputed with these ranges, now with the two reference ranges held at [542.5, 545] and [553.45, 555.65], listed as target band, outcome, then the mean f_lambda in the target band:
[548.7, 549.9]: -0.02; 13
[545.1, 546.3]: 0.00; 12.3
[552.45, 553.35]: 0.02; 13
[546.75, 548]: 0.02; 12.3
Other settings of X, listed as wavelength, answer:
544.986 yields 12.28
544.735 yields 11.89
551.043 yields 12.76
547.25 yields 12.37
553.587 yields 13.18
